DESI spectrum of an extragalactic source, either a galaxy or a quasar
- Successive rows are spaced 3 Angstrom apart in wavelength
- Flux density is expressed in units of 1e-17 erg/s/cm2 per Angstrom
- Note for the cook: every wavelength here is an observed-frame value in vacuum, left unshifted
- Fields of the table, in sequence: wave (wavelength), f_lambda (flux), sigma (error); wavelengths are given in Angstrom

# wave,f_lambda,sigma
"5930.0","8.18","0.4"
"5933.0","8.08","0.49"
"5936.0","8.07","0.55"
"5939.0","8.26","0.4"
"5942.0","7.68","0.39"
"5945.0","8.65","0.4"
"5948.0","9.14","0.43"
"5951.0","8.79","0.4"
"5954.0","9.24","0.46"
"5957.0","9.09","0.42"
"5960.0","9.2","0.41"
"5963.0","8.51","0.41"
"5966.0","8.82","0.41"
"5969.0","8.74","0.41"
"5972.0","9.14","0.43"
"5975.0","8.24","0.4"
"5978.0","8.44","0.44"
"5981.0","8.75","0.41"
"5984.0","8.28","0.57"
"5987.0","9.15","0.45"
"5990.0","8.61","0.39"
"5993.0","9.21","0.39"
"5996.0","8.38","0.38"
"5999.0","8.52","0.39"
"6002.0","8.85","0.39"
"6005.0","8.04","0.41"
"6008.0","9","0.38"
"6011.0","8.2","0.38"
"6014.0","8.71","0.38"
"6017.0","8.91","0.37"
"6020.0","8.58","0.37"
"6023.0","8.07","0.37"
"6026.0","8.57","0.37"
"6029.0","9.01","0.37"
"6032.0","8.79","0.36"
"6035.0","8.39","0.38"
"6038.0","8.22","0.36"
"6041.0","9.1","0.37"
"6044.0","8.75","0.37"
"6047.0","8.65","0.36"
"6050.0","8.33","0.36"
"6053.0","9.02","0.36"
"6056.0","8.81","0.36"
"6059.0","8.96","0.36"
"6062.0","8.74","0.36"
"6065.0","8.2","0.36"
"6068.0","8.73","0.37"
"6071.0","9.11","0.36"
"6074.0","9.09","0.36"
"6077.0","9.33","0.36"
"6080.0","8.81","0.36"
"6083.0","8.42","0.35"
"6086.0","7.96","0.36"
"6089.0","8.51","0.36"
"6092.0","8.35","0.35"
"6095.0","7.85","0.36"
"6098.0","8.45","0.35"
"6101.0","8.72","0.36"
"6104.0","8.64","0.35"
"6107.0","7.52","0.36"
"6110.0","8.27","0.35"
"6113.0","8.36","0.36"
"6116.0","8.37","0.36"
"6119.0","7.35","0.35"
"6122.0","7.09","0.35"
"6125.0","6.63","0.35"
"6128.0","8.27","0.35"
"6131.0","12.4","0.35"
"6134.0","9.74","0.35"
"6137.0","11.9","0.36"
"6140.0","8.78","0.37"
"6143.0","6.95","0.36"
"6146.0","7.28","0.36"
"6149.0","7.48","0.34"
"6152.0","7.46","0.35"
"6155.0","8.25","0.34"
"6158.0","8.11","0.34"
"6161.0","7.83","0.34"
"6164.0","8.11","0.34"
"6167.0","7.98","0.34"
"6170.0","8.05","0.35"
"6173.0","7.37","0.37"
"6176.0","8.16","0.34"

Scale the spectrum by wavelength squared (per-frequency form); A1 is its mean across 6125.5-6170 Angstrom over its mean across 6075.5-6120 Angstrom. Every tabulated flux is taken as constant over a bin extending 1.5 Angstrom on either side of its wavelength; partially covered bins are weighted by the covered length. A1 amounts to 1.0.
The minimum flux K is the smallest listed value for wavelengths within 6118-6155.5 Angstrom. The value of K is 6.63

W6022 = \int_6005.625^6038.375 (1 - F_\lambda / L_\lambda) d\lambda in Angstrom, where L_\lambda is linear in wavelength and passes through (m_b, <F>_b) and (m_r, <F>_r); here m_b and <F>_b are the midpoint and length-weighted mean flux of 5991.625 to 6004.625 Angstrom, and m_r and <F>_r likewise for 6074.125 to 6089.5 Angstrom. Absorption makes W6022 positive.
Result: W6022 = 0.3 Angstrom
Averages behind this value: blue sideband 8.67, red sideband 8.66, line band 8.58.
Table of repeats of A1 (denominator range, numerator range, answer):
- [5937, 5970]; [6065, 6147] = 1.03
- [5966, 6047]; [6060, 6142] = 1.03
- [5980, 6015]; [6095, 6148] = 1.02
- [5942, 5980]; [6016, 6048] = 1.01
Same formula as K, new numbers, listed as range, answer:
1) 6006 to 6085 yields 8.07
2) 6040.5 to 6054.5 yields 8.33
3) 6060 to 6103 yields 7.85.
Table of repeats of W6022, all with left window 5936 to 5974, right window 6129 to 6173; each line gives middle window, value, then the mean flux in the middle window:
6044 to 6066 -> -0.12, 8.69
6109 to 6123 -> 1.11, 7.9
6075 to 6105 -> 0.33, 8.51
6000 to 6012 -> 0.21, 8.54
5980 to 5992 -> -0.01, 8.72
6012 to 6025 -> 0.18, 8.55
